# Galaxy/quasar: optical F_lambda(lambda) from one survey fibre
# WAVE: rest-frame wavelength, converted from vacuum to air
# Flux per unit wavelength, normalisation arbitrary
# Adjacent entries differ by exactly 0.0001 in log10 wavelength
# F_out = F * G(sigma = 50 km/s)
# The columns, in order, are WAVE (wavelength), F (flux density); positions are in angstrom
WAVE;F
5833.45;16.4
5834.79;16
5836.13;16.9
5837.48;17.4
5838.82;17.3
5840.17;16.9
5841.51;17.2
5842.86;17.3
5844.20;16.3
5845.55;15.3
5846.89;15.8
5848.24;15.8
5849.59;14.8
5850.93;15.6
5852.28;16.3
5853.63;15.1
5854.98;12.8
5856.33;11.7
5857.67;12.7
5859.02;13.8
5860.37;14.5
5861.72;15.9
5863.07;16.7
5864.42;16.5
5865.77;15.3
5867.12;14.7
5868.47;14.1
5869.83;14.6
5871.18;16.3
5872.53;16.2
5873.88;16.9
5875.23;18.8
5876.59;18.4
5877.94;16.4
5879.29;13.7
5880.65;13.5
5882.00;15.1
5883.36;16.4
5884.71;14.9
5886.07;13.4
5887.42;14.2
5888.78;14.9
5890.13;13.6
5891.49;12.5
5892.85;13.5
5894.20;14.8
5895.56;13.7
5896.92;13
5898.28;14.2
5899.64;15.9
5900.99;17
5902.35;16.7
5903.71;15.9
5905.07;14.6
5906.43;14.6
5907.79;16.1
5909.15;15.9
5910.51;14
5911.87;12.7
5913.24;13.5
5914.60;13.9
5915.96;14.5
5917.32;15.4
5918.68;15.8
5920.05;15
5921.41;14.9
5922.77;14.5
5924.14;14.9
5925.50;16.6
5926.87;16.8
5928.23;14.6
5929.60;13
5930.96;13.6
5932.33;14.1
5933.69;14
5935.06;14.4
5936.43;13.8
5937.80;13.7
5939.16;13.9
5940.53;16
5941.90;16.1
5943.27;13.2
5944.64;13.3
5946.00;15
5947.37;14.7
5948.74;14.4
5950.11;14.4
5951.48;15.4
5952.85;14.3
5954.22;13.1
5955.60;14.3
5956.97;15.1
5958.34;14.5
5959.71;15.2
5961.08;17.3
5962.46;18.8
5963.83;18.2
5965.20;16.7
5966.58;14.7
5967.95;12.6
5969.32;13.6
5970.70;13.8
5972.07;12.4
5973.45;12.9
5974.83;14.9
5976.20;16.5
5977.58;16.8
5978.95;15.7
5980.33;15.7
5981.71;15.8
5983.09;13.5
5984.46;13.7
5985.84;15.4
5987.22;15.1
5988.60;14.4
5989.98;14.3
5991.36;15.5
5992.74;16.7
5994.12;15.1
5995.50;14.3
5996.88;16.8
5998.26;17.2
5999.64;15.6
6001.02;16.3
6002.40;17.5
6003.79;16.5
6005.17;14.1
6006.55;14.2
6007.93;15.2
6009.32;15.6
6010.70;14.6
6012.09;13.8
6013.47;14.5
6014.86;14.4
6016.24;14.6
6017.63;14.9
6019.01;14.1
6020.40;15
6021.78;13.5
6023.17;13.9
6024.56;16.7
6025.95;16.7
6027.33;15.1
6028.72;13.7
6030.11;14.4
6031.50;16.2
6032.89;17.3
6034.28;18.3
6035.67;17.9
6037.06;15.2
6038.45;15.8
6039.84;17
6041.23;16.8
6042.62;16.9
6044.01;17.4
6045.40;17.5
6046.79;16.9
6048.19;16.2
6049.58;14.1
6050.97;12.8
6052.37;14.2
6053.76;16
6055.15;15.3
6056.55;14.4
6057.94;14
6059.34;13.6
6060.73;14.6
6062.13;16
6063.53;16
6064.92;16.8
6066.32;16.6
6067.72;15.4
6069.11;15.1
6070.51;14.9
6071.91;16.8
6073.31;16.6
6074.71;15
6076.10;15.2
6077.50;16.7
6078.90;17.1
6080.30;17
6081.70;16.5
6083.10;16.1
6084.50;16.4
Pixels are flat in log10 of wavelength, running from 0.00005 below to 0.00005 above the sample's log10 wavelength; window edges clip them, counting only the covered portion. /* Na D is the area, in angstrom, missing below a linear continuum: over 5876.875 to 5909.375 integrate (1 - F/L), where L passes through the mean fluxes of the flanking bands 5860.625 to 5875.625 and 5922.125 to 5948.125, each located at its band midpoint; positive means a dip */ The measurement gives 1.2 angstrom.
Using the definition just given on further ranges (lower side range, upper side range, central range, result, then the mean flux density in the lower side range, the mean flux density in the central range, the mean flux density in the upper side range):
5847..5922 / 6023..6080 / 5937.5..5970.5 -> 0.80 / 14.9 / 14.9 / 15.8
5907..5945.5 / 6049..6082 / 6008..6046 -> -1.01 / 14.6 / 15.6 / 15.4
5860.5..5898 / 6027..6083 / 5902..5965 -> 1.78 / 15.1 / 14.9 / 15.8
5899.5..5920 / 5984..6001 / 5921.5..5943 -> 0.74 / 15.1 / 14.6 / 15.4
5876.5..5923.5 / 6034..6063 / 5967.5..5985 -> 0.87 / 14.7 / 14.5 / 15.7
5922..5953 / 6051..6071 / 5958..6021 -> -1.71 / 14.6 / 15.2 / 15.1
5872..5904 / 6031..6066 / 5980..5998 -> 0.55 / 15.1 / 15.1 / 15.9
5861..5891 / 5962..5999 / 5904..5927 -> 0.70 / 15.5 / 14.9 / 15.2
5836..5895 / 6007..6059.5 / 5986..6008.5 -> -0.25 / 15.3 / 15.6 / 15.4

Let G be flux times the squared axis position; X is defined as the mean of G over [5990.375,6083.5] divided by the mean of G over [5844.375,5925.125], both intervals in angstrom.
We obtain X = 1.10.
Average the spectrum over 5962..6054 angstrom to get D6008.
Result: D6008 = 15.4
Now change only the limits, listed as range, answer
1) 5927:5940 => 14.1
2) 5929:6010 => 15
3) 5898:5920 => 15.1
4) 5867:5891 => 15.3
